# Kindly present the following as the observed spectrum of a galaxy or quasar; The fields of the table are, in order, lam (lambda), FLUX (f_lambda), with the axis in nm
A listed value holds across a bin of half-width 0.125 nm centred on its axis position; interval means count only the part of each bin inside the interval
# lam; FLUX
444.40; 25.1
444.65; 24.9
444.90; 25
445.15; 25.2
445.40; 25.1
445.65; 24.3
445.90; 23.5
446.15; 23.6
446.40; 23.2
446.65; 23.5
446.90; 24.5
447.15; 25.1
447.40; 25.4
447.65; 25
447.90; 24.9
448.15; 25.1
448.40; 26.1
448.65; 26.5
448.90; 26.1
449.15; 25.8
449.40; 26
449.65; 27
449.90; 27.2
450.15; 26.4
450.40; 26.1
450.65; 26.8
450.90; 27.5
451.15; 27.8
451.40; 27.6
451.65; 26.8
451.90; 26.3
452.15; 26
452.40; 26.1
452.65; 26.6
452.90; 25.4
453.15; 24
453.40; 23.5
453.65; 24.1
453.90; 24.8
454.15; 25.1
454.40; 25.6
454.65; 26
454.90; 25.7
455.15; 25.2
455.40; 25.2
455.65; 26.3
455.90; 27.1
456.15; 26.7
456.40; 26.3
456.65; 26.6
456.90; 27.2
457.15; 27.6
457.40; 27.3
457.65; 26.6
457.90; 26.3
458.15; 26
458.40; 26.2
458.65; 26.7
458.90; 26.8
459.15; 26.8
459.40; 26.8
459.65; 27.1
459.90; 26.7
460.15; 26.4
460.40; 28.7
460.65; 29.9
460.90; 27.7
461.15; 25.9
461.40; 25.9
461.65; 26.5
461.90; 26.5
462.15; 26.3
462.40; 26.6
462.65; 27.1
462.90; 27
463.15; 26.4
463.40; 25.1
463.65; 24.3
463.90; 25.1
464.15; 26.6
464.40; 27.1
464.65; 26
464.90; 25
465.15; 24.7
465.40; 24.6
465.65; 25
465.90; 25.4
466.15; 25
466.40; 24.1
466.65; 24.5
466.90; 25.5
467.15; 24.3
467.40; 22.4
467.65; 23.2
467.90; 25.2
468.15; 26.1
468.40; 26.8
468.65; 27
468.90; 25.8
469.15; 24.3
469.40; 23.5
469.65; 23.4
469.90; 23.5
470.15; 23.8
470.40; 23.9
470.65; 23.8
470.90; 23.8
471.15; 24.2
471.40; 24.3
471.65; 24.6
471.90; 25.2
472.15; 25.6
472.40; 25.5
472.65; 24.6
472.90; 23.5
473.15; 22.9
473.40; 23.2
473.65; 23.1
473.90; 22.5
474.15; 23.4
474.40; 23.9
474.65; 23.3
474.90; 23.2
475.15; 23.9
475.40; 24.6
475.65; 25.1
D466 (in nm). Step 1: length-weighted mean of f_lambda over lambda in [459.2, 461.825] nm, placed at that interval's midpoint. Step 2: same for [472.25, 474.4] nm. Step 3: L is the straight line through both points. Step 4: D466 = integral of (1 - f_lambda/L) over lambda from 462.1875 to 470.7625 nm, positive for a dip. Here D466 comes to 0.14 nm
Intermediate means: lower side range 27.1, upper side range 23.6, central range 25.1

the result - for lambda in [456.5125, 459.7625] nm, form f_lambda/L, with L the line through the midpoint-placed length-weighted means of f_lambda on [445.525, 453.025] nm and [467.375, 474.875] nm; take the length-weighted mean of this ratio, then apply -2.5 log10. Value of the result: -0.07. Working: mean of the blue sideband 25.7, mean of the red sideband 24.2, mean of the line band 26.8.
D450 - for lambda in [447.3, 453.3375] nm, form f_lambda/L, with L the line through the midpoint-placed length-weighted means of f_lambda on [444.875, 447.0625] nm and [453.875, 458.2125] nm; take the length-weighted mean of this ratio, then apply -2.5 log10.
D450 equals -0.046 mag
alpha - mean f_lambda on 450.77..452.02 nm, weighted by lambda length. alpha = 27.2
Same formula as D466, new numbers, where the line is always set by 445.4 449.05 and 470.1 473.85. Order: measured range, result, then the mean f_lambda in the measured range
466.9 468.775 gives -0.06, 25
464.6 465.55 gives -0.03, 25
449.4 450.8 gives -0.11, 26.7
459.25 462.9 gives -0.39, 27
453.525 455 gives -0.04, 25.2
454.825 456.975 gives -0.15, 26.2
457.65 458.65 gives -0.07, 26.3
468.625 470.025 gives -0.01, 24.4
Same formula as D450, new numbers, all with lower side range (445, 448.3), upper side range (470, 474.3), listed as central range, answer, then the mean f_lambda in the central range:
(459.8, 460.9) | -0.15 mag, 27.9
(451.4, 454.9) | -0.05 mag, 25.5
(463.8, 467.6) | -0.04 mag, 25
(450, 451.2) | -0.10 mag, 26.9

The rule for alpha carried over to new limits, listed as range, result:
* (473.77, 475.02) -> 23.3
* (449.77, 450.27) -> 26.8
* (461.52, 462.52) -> 26.5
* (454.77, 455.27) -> 25.5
